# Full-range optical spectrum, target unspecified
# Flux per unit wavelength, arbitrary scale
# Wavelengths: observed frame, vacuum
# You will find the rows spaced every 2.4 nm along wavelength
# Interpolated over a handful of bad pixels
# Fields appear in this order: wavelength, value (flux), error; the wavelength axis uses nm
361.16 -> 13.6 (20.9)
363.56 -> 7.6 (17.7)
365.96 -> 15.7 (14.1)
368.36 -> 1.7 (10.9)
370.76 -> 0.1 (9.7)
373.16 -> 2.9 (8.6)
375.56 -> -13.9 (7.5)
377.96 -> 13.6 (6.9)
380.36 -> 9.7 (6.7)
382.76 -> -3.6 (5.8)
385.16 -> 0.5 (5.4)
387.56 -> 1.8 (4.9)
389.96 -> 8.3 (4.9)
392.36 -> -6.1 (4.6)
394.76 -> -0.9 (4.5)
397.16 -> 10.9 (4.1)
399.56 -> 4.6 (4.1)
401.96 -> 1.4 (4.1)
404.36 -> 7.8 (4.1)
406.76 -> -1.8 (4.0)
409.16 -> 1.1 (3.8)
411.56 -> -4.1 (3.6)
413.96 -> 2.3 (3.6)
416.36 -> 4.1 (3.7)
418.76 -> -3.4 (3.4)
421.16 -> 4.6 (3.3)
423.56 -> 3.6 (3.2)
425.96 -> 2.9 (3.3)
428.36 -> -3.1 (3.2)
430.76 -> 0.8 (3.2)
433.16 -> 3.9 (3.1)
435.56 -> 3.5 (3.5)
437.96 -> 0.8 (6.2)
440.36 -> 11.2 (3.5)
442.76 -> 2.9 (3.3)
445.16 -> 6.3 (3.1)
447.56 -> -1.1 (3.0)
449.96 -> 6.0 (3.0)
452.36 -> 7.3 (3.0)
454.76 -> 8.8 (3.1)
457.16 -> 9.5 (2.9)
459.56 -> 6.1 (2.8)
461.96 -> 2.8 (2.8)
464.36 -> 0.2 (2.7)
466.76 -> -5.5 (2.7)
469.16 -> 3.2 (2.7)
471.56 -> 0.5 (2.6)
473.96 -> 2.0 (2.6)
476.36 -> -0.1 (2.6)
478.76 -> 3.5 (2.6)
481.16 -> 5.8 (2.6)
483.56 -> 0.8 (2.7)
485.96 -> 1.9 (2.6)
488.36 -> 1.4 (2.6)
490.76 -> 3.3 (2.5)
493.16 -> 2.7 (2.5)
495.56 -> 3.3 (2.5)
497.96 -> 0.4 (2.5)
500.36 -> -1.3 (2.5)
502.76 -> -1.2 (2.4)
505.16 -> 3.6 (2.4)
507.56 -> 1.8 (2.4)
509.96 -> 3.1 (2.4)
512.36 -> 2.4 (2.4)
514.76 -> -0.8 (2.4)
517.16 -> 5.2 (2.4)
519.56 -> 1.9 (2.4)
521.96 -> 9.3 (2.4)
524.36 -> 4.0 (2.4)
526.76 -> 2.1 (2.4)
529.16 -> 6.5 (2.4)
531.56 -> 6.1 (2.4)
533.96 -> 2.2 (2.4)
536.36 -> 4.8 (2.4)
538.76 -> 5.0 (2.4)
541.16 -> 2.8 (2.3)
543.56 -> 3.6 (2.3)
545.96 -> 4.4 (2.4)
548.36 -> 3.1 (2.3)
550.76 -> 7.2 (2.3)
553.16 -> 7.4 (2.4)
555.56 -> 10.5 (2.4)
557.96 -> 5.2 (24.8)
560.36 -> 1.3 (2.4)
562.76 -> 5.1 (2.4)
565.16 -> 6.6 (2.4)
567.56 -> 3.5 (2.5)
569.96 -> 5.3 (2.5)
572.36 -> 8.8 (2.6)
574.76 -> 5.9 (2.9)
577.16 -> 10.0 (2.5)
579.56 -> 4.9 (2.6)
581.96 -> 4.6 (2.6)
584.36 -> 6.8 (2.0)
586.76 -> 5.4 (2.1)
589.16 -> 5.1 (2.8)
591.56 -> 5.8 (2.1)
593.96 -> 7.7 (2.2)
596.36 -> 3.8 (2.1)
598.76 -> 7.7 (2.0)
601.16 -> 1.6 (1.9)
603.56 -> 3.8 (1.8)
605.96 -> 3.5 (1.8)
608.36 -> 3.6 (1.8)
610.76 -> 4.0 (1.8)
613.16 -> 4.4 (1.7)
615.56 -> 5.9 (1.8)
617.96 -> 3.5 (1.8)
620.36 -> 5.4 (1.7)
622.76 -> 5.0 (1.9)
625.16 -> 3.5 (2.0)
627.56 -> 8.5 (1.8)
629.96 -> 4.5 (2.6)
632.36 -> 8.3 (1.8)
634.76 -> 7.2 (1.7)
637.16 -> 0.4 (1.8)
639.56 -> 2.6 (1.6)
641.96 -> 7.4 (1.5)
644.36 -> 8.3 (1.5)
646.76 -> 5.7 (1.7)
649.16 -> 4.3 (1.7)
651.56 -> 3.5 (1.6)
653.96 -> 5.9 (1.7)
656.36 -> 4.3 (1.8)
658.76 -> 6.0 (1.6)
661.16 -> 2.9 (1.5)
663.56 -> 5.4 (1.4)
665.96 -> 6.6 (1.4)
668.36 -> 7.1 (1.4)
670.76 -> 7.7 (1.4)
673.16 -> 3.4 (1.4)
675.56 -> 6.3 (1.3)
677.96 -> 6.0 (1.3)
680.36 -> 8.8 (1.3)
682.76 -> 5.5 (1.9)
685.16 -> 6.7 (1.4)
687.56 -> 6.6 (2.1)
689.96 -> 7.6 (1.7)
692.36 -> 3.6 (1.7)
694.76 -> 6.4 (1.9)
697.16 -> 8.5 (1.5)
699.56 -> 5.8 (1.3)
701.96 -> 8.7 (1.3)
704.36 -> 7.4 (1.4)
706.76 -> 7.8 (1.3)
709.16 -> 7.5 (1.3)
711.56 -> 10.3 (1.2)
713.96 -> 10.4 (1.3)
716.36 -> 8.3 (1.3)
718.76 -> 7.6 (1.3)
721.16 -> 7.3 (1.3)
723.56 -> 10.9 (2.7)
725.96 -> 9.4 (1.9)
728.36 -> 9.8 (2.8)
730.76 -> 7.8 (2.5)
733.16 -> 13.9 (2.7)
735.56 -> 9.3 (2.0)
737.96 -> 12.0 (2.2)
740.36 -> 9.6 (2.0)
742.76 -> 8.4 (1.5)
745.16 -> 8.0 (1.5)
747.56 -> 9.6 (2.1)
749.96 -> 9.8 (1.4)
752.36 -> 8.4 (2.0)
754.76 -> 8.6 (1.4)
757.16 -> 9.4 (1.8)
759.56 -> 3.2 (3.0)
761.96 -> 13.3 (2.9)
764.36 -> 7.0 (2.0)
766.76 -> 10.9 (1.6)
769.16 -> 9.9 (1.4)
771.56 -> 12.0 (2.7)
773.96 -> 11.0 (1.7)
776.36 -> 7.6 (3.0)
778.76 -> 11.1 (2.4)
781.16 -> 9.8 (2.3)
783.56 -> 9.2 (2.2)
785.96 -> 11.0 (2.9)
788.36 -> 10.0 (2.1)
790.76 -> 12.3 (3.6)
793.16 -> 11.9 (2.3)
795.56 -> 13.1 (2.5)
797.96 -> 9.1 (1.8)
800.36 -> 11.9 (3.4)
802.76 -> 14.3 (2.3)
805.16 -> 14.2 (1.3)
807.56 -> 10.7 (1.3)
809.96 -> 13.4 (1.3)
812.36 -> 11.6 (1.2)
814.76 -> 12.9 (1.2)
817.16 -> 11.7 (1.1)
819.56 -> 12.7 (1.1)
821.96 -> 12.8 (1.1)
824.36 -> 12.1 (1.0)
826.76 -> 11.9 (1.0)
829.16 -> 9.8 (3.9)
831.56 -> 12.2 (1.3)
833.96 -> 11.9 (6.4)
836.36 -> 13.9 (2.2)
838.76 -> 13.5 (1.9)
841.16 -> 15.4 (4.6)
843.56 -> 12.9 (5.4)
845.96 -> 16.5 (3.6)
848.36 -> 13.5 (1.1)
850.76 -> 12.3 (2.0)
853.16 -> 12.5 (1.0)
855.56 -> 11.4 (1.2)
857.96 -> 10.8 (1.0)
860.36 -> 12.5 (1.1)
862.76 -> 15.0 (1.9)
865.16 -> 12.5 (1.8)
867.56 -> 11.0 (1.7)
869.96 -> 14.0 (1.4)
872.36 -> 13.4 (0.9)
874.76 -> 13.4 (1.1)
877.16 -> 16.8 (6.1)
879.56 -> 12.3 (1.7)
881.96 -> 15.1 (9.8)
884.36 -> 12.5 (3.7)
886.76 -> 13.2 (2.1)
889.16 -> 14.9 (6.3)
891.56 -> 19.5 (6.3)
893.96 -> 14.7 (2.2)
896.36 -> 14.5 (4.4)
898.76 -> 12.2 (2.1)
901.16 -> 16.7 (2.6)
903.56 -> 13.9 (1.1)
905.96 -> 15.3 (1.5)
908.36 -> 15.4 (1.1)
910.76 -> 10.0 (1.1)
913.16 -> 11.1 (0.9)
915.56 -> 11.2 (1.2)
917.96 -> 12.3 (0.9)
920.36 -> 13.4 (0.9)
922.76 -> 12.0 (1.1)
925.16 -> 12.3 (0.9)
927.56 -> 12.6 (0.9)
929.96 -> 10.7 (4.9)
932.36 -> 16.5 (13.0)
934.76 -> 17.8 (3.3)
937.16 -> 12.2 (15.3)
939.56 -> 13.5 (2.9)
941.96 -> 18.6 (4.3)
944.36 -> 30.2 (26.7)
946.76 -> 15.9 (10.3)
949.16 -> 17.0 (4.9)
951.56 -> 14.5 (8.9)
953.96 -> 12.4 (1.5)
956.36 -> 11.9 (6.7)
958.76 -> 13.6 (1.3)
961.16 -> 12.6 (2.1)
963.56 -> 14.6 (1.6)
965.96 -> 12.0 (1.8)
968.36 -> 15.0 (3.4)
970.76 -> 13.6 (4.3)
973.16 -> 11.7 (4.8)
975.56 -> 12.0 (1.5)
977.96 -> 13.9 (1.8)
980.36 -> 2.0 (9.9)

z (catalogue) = 0.76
